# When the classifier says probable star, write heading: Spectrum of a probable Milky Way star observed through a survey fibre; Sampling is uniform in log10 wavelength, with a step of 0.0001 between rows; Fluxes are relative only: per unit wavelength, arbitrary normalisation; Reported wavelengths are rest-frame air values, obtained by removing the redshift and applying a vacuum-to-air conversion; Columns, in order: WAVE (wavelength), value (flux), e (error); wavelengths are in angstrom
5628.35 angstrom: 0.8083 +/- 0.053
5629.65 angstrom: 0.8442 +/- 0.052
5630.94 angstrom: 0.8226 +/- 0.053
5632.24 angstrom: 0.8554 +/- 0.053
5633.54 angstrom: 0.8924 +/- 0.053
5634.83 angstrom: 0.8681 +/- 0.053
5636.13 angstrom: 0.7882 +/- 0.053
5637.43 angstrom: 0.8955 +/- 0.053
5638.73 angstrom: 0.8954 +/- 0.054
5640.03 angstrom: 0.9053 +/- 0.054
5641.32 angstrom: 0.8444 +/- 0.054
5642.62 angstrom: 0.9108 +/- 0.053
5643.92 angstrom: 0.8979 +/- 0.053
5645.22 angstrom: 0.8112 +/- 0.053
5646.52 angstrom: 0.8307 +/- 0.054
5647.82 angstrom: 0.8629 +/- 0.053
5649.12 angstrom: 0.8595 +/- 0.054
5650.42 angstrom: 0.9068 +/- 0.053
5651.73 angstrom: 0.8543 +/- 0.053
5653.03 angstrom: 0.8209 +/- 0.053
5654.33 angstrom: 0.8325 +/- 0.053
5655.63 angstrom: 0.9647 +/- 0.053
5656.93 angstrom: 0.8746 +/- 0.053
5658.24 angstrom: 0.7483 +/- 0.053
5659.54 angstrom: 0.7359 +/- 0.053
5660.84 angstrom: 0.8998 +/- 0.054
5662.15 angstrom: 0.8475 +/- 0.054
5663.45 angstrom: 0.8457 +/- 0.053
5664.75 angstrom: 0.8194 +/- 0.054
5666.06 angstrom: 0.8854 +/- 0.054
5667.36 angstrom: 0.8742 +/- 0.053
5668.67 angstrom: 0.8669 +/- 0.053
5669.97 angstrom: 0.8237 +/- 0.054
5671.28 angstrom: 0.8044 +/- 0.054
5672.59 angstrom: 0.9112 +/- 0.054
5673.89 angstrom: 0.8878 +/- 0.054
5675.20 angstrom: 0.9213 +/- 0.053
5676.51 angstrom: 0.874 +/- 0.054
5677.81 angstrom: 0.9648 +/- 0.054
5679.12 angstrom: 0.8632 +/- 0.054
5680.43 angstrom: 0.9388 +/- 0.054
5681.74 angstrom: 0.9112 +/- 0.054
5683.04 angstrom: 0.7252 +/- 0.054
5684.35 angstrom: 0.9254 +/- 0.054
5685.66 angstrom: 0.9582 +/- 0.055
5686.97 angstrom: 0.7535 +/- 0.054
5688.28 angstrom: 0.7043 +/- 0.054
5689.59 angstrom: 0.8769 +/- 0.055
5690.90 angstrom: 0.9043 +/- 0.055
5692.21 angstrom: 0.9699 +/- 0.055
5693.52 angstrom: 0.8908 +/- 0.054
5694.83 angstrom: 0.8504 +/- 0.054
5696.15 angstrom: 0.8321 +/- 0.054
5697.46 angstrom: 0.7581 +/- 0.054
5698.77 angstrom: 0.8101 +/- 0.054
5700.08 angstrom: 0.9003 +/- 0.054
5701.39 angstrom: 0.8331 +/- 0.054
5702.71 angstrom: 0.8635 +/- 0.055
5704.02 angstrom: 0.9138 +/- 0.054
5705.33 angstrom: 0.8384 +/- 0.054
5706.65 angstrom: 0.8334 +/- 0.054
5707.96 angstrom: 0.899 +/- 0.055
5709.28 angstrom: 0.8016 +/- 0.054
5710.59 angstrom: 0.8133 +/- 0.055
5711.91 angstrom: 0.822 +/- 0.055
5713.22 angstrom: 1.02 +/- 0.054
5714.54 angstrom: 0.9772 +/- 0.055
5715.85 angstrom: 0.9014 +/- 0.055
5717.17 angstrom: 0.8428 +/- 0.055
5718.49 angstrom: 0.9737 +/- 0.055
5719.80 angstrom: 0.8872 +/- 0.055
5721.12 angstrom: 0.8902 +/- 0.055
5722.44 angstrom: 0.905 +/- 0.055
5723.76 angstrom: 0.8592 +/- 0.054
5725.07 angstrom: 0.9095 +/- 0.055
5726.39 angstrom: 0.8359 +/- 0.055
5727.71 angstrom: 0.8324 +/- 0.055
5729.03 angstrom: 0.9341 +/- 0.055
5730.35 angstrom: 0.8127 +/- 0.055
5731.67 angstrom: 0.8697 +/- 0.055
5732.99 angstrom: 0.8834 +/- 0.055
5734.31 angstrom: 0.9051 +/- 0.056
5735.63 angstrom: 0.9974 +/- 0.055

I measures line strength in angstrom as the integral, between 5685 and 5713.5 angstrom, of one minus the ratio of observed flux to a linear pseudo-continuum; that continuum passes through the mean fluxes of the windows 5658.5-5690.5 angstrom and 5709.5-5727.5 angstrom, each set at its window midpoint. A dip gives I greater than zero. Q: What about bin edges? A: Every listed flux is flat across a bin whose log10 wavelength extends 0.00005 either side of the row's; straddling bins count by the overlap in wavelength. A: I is 0.7 angstrom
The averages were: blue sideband 0.858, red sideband 0.892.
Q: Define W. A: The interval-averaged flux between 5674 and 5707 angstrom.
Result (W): 0.865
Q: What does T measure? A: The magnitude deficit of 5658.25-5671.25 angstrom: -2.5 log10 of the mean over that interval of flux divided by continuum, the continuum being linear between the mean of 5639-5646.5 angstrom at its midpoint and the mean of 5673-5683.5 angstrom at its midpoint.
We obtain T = 0.06 mag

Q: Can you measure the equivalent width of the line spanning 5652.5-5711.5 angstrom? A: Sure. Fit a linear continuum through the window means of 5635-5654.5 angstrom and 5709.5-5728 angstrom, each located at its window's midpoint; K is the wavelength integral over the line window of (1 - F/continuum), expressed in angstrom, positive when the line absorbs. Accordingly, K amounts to 1.27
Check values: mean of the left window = 0.862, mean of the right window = 0.89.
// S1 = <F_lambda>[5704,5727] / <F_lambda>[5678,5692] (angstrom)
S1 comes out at 1.0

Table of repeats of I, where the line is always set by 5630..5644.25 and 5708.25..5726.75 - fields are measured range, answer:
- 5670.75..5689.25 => 0.26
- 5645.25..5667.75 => 0.65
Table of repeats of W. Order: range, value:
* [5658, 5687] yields 0.864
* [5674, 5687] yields 0.89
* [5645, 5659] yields 0.852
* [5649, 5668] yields 0.851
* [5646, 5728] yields 0.866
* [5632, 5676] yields 0.86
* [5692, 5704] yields 0.855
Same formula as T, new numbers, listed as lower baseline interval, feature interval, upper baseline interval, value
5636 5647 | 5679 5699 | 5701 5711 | 0.00 mag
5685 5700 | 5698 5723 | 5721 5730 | -0.02 mag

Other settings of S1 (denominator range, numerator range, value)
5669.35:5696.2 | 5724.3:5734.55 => 1.00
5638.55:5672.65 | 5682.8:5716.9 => 1.01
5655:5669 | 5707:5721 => 1.05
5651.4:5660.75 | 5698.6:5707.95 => 1.03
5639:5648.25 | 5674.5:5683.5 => 1.02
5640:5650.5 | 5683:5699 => 0.98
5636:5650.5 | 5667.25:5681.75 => 1.02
